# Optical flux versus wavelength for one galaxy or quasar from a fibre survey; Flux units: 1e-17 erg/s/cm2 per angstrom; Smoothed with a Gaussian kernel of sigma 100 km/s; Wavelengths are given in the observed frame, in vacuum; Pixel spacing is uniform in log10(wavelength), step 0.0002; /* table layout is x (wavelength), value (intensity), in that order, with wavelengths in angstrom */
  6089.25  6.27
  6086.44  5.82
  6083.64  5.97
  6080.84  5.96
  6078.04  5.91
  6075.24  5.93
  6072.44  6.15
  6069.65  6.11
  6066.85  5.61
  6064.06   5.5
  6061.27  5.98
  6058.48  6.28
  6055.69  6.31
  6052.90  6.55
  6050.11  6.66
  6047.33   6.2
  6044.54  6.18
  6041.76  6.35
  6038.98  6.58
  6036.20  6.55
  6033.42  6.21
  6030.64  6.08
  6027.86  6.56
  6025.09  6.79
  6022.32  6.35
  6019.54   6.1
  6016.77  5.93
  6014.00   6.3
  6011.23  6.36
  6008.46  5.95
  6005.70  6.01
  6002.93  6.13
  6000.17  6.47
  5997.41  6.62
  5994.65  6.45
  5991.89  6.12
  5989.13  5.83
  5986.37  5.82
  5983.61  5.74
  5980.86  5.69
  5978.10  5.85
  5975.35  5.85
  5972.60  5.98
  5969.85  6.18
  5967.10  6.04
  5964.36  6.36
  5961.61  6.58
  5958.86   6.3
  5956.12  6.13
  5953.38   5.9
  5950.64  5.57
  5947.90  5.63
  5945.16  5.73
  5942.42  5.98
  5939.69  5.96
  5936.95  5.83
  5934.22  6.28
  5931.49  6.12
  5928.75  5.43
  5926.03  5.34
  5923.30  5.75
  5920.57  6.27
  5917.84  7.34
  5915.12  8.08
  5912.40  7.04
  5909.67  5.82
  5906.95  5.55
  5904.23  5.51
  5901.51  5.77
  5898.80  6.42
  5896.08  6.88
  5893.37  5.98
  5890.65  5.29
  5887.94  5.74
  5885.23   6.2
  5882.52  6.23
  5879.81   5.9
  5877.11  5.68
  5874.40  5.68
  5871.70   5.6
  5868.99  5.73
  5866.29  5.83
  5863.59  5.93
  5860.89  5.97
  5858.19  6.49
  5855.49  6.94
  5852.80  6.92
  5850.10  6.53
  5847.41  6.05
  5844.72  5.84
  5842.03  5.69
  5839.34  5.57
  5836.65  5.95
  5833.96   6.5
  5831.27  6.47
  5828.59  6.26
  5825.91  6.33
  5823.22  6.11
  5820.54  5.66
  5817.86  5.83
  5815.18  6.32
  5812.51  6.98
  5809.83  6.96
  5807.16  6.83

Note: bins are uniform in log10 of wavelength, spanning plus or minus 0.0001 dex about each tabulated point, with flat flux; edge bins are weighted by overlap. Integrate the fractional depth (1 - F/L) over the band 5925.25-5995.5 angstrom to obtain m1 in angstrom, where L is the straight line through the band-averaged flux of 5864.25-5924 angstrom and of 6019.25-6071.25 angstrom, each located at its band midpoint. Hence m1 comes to 2.6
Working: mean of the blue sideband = 6.11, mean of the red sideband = 6.26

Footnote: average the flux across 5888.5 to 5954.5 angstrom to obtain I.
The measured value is 6.06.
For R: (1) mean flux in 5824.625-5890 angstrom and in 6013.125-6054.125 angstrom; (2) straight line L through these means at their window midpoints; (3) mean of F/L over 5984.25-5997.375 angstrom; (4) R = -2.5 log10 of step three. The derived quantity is 0.03 mag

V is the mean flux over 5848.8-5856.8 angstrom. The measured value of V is 6.8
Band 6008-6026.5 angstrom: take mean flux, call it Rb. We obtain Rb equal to 6.27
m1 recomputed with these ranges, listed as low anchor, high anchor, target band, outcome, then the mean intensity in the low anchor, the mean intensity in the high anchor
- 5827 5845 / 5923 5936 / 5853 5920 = -2.9 angstrom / 6.06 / 5.79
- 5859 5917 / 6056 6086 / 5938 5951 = 0.5 angstrom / 6.06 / 5.95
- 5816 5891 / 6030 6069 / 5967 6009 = 0.8 angstrom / 6.04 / 6.22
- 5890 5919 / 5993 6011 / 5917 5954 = 2.4 angstrom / 6.35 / 6.28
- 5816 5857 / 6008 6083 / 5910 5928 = -1.0 angstrom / 6.18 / 6.2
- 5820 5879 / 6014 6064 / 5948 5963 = 0.4 angstrom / 6.08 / 6.31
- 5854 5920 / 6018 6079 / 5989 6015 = -0.2 angstrom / 6.15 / 6.23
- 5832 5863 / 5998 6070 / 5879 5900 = 0.5 angstrom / 6.22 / 6.24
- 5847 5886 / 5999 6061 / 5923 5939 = 1.0 angstrom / 6.11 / 6.31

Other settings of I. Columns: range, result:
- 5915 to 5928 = 6.36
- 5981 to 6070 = 6.2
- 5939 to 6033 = 6.1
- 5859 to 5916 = 6.03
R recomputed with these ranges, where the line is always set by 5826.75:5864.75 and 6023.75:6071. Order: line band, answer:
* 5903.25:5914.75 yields 0.01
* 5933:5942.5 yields 0.04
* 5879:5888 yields 0.03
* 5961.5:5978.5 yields 0.03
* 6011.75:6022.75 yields 0.02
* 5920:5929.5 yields 0.10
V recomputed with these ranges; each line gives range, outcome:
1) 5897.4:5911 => 5.82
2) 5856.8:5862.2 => 6.23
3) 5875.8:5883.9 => 5.94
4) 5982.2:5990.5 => 5.8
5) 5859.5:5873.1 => 5.81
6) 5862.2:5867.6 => 5.88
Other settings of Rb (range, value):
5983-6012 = 6.14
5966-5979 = 5.98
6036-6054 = 6.43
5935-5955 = 5.82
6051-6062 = 6.31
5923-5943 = 5.84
